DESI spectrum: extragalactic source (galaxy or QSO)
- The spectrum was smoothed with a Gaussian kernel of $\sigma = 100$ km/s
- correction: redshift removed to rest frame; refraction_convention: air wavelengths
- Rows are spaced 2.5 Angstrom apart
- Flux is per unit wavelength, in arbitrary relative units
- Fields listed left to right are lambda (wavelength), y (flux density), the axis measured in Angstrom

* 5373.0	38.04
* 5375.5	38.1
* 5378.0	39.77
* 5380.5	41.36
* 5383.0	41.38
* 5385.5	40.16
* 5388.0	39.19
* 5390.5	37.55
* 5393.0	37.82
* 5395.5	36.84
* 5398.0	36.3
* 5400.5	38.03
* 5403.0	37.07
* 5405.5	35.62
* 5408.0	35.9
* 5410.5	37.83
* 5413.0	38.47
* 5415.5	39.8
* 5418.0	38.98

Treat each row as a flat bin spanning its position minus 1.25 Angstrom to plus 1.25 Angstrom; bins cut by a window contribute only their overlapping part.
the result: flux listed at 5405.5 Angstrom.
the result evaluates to 35.62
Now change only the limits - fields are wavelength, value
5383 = 41.38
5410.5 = 37.83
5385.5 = 40.16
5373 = 38.04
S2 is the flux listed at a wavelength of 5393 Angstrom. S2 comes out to 37.82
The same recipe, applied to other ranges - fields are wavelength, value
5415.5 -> 39.8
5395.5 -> 36.84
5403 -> 37.07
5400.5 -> 38.03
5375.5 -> 38.1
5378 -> 39.77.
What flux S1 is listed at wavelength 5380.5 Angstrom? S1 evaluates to 41.36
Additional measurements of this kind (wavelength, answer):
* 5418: 38.98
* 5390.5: 37.55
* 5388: 39.19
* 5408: 35.9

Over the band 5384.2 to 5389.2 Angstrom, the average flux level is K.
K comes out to 39.7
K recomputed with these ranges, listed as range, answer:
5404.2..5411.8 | 36.5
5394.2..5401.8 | 37.1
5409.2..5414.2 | 38.1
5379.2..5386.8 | 40.9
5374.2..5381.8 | 39.7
